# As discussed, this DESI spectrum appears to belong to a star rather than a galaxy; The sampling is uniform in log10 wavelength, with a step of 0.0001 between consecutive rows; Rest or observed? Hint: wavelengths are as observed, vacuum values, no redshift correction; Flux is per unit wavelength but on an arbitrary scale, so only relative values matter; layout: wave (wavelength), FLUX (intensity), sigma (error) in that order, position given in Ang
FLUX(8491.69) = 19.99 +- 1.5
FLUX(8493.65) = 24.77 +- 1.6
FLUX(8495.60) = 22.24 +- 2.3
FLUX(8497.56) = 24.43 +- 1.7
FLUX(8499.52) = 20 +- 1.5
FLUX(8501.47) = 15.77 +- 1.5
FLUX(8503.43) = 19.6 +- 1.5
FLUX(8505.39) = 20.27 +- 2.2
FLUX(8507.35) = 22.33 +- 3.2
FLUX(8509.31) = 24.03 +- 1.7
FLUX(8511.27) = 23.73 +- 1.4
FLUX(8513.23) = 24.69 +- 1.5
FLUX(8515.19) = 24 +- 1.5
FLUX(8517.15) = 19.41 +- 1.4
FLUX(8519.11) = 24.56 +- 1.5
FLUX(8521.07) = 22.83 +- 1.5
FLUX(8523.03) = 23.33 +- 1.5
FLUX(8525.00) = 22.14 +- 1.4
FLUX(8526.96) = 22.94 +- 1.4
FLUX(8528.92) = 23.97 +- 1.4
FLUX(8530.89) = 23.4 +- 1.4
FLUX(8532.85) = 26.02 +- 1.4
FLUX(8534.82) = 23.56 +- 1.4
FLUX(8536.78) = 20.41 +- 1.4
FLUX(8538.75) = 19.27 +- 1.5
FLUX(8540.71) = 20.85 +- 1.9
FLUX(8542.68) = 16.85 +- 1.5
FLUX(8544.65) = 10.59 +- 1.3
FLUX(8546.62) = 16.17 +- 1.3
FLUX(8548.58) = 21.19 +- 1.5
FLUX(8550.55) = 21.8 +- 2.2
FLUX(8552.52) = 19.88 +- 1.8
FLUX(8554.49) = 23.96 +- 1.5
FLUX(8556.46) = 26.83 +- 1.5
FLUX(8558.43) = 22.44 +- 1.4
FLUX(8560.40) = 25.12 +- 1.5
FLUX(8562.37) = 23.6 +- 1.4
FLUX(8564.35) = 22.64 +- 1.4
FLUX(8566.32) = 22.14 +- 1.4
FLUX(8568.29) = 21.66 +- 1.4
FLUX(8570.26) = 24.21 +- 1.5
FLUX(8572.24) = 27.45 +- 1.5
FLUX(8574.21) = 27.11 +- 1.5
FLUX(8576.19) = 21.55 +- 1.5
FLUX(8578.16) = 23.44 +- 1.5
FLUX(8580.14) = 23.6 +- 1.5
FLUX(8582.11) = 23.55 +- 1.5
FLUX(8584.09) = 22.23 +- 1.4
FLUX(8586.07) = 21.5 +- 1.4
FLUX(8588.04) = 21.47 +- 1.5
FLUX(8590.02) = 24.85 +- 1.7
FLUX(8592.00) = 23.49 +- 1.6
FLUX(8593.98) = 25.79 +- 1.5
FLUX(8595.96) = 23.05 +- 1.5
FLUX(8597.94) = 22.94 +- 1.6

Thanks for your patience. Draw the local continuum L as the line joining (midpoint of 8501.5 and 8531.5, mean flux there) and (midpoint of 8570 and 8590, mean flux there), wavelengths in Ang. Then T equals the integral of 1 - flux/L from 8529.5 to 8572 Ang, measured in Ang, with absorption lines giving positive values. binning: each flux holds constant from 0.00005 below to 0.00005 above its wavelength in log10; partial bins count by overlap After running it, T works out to 2.7 Ang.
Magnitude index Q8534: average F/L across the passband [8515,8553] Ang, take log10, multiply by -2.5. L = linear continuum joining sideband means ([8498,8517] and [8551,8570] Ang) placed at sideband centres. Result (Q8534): 0.061 mag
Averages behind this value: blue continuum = 21.6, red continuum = 23.1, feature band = 21.1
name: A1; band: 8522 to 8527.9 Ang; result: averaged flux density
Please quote 22.8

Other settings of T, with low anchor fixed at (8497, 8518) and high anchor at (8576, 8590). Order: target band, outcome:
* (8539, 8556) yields 2.3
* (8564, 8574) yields -0.6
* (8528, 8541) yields -0.3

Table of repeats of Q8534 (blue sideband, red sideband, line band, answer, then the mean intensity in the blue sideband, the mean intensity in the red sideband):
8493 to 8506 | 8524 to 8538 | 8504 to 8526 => -0.037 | 20.9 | 23.1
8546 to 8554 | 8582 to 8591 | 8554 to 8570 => -0.126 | 20.2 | 22.6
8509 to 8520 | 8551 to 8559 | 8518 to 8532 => 0.001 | 23.4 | 23.2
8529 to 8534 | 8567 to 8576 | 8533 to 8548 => 0.292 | 24.5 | 24.7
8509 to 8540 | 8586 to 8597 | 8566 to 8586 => -0.012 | 23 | 23.5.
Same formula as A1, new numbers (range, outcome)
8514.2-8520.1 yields 22.7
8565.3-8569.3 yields 22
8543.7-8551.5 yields 17.5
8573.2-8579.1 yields 24.1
